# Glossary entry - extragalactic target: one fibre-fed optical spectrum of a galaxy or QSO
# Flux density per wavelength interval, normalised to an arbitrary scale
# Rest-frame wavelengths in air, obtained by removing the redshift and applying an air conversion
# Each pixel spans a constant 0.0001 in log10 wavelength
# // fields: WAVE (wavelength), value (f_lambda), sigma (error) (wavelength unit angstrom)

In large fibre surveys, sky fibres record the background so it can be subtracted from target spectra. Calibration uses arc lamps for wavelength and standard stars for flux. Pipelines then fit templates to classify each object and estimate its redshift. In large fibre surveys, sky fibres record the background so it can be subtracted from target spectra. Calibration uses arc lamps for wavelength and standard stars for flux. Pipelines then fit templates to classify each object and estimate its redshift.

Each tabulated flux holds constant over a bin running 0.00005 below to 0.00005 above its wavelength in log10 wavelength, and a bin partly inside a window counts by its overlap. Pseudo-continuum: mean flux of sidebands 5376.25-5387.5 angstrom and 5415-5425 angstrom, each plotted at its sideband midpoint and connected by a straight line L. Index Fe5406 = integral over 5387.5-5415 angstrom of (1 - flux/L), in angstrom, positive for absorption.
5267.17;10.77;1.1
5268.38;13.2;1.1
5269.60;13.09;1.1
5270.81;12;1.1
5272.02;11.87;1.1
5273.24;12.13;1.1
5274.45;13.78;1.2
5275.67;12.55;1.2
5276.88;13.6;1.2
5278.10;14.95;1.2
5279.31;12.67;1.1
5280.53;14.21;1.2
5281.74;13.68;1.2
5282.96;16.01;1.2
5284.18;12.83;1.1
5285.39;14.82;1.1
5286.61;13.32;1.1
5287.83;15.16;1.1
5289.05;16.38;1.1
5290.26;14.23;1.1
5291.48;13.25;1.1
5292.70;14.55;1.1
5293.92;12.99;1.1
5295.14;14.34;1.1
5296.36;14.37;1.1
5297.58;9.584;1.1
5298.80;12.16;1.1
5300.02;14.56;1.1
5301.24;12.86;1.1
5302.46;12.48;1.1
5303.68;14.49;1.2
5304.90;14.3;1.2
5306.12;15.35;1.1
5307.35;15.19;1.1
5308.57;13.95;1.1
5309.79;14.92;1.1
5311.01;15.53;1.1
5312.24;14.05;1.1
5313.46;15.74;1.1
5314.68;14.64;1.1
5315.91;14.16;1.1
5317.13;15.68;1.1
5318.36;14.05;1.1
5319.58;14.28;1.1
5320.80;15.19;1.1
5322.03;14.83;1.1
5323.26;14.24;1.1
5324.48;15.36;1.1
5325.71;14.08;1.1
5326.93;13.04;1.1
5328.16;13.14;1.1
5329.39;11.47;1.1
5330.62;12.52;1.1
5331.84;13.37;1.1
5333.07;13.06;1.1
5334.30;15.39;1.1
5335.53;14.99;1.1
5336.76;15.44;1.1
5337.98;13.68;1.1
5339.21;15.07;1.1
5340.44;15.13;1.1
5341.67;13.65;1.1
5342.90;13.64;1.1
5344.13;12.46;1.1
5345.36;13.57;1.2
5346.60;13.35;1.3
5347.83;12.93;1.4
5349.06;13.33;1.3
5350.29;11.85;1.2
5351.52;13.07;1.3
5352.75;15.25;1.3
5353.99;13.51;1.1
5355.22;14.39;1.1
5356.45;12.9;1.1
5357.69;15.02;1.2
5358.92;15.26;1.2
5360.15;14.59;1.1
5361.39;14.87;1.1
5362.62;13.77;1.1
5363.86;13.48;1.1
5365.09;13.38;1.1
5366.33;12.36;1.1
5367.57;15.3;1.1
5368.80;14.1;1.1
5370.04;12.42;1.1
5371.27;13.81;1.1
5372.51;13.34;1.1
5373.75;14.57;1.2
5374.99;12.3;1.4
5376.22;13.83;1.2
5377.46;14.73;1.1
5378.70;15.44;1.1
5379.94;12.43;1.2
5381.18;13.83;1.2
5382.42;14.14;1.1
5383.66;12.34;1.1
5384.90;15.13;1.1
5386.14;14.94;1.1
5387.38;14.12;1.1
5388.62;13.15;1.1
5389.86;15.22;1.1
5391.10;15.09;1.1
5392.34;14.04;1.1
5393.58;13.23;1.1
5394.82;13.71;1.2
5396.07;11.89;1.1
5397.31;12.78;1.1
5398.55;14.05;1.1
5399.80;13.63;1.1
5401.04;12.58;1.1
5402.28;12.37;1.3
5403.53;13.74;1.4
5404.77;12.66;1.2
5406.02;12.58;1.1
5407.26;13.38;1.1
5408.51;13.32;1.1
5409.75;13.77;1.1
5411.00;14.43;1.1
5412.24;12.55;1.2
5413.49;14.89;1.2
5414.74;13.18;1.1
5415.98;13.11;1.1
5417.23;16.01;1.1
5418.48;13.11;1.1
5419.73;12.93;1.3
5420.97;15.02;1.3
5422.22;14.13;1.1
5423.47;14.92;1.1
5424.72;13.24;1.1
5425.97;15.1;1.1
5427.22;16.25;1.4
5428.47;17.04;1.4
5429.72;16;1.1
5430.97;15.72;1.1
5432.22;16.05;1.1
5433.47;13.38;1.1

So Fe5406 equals 1.17 angstrom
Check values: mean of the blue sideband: 14.1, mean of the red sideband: 14.1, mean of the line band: 13.5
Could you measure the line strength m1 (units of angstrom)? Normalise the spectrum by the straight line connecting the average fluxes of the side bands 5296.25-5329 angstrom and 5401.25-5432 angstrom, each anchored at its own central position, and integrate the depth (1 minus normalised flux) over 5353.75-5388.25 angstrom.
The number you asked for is 0.5 angstrom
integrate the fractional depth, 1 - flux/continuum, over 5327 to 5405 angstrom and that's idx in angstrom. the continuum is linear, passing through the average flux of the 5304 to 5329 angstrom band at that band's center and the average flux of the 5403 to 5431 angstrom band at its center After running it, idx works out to 3.52 angstrom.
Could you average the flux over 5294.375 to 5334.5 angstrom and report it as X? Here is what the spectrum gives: 14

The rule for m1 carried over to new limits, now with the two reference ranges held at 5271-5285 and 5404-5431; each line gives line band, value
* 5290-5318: -0.94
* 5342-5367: 0.40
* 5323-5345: -0.16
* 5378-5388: -0.02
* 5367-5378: 0.13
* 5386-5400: 0.29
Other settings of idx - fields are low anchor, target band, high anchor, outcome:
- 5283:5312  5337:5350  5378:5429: 0.3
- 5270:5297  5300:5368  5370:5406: -1.7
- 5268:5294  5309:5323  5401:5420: -1.2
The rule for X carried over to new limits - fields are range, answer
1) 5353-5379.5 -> 14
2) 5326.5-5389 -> 13.8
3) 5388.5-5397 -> 13.8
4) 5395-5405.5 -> 13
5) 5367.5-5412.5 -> 13.6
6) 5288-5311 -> 14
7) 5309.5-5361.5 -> 14.1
